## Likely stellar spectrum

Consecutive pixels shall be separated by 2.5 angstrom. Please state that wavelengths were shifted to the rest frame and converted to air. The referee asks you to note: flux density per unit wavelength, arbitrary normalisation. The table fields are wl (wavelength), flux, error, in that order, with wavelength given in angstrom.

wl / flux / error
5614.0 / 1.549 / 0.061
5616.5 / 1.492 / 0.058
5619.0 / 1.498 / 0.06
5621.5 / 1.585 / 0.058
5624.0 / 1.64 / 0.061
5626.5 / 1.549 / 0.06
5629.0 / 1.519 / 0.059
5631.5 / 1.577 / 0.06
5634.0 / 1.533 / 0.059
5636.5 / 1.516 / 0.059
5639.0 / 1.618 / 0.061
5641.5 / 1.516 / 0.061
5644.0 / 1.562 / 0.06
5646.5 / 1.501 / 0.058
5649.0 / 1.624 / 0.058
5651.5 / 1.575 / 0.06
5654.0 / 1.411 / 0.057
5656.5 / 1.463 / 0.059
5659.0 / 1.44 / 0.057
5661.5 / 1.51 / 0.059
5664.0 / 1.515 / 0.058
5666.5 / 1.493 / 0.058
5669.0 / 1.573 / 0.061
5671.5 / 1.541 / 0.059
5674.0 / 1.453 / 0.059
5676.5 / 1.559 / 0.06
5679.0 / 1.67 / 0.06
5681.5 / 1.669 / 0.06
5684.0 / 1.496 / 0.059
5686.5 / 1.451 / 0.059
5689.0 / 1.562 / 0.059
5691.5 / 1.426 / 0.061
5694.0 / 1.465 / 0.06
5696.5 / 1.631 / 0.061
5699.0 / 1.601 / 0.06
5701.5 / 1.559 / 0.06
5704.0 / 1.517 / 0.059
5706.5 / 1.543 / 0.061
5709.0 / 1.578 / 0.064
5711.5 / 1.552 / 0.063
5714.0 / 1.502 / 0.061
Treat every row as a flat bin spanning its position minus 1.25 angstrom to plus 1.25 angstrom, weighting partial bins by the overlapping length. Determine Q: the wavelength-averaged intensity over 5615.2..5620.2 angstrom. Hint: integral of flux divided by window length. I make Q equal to 1.5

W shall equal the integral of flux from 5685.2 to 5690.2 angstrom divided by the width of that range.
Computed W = 1.51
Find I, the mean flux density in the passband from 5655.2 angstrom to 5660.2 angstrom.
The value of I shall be 1.45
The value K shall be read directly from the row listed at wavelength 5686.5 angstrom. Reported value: 1.451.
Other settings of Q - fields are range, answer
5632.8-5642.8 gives 1.55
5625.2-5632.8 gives 1.55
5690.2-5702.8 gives 1.54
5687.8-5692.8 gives 1.49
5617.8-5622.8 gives 1.54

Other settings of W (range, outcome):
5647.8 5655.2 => 1.54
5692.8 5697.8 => 1.55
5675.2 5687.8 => 1.57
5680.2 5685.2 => 1.58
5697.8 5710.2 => 1.56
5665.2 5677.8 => 1.52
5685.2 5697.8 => 1.51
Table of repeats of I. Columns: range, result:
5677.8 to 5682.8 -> 1.67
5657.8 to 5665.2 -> 1.49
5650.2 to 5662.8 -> 1.48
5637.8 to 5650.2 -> 1.56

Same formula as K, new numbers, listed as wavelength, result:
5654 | 1.411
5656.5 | 1.463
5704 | 1.517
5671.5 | 1.541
